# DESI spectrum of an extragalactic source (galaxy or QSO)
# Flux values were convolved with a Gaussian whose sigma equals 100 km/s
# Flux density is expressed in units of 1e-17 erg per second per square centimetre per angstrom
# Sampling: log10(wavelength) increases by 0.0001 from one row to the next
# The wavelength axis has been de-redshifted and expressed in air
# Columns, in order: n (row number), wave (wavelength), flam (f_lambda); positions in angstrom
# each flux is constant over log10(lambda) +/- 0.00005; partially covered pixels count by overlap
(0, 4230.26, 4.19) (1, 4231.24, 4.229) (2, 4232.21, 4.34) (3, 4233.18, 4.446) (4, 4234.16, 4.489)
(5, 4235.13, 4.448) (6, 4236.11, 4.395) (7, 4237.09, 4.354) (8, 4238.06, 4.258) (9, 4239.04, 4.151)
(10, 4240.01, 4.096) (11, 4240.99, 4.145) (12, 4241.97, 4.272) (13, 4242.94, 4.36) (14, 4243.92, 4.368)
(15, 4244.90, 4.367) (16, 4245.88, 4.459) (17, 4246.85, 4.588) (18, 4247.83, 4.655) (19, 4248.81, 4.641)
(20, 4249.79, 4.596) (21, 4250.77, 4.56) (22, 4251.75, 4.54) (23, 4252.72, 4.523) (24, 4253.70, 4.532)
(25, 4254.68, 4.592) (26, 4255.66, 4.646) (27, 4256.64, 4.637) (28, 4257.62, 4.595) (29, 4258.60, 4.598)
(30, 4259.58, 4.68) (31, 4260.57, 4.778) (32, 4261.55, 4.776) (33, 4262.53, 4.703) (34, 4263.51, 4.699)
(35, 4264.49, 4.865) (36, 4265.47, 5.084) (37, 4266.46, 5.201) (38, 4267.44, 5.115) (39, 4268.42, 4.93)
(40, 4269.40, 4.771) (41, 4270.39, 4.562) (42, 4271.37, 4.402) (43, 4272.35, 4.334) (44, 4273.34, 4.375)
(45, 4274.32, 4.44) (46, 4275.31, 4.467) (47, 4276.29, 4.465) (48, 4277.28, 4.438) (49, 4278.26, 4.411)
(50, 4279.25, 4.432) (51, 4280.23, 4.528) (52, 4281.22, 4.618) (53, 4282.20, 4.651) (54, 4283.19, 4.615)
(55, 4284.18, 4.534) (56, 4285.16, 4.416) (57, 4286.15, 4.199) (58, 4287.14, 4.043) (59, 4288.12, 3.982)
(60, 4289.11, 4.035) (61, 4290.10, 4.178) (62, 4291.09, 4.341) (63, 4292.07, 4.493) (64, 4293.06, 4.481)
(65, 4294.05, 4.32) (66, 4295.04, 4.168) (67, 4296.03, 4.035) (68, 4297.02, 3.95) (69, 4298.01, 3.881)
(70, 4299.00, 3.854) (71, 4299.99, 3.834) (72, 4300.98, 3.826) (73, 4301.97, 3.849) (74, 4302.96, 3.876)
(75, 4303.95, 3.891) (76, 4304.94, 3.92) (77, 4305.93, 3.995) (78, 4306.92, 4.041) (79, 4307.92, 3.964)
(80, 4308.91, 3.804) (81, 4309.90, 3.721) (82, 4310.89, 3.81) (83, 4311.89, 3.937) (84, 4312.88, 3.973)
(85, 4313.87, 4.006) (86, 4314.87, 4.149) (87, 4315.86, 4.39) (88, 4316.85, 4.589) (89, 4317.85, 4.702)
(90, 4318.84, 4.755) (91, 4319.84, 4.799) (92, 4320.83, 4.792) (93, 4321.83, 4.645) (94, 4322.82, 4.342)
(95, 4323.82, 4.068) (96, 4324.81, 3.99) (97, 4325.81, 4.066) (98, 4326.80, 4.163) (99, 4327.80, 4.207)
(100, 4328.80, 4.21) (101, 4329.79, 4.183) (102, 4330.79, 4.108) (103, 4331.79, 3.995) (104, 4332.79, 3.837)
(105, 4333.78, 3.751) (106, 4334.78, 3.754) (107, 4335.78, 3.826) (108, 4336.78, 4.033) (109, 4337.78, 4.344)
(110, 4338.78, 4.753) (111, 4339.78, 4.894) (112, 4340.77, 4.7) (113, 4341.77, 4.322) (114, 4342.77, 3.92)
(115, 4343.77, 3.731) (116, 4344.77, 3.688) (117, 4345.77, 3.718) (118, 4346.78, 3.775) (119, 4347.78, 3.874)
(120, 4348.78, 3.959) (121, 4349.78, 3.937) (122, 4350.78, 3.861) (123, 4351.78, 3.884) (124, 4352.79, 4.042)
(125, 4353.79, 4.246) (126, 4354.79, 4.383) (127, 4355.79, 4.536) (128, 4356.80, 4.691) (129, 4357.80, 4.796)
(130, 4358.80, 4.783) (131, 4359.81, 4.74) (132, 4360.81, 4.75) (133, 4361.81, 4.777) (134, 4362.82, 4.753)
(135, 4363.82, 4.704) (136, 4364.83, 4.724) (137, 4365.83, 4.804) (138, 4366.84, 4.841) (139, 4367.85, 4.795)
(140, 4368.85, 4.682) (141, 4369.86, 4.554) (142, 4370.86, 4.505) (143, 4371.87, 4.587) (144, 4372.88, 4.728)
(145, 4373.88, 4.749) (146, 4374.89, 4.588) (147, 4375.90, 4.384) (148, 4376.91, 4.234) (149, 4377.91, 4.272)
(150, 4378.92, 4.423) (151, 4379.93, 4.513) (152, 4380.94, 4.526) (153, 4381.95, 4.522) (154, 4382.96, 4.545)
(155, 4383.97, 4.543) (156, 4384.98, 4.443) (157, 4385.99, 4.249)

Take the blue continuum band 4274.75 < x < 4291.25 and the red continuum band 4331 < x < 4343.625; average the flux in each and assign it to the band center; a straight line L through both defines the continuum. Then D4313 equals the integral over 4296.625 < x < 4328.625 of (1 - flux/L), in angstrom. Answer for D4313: 1.0 angstrom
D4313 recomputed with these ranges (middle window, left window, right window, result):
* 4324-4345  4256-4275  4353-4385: 2.3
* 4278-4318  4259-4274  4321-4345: 2.9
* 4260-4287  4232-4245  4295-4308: -3.4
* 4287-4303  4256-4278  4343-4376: 1.8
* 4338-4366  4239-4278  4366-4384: 1.3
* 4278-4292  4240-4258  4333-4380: 0.3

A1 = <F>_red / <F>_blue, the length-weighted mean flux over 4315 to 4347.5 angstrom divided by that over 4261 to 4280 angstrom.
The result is 0.91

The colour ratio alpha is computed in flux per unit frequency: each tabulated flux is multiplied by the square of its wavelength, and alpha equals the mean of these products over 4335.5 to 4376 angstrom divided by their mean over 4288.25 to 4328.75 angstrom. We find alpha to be 1.1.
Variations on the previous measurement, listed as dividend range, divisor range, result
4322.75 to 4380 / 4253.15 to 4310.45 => 1.02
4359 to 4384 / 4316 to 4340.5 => 1.10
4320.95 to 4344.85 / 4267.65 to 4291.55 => 0.96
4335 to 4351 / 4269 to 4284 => 0.94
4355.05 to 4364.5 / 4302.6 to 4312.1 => 1.24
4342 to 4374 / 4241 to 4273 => 0.99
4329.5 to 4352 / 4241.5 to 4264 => 0.92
